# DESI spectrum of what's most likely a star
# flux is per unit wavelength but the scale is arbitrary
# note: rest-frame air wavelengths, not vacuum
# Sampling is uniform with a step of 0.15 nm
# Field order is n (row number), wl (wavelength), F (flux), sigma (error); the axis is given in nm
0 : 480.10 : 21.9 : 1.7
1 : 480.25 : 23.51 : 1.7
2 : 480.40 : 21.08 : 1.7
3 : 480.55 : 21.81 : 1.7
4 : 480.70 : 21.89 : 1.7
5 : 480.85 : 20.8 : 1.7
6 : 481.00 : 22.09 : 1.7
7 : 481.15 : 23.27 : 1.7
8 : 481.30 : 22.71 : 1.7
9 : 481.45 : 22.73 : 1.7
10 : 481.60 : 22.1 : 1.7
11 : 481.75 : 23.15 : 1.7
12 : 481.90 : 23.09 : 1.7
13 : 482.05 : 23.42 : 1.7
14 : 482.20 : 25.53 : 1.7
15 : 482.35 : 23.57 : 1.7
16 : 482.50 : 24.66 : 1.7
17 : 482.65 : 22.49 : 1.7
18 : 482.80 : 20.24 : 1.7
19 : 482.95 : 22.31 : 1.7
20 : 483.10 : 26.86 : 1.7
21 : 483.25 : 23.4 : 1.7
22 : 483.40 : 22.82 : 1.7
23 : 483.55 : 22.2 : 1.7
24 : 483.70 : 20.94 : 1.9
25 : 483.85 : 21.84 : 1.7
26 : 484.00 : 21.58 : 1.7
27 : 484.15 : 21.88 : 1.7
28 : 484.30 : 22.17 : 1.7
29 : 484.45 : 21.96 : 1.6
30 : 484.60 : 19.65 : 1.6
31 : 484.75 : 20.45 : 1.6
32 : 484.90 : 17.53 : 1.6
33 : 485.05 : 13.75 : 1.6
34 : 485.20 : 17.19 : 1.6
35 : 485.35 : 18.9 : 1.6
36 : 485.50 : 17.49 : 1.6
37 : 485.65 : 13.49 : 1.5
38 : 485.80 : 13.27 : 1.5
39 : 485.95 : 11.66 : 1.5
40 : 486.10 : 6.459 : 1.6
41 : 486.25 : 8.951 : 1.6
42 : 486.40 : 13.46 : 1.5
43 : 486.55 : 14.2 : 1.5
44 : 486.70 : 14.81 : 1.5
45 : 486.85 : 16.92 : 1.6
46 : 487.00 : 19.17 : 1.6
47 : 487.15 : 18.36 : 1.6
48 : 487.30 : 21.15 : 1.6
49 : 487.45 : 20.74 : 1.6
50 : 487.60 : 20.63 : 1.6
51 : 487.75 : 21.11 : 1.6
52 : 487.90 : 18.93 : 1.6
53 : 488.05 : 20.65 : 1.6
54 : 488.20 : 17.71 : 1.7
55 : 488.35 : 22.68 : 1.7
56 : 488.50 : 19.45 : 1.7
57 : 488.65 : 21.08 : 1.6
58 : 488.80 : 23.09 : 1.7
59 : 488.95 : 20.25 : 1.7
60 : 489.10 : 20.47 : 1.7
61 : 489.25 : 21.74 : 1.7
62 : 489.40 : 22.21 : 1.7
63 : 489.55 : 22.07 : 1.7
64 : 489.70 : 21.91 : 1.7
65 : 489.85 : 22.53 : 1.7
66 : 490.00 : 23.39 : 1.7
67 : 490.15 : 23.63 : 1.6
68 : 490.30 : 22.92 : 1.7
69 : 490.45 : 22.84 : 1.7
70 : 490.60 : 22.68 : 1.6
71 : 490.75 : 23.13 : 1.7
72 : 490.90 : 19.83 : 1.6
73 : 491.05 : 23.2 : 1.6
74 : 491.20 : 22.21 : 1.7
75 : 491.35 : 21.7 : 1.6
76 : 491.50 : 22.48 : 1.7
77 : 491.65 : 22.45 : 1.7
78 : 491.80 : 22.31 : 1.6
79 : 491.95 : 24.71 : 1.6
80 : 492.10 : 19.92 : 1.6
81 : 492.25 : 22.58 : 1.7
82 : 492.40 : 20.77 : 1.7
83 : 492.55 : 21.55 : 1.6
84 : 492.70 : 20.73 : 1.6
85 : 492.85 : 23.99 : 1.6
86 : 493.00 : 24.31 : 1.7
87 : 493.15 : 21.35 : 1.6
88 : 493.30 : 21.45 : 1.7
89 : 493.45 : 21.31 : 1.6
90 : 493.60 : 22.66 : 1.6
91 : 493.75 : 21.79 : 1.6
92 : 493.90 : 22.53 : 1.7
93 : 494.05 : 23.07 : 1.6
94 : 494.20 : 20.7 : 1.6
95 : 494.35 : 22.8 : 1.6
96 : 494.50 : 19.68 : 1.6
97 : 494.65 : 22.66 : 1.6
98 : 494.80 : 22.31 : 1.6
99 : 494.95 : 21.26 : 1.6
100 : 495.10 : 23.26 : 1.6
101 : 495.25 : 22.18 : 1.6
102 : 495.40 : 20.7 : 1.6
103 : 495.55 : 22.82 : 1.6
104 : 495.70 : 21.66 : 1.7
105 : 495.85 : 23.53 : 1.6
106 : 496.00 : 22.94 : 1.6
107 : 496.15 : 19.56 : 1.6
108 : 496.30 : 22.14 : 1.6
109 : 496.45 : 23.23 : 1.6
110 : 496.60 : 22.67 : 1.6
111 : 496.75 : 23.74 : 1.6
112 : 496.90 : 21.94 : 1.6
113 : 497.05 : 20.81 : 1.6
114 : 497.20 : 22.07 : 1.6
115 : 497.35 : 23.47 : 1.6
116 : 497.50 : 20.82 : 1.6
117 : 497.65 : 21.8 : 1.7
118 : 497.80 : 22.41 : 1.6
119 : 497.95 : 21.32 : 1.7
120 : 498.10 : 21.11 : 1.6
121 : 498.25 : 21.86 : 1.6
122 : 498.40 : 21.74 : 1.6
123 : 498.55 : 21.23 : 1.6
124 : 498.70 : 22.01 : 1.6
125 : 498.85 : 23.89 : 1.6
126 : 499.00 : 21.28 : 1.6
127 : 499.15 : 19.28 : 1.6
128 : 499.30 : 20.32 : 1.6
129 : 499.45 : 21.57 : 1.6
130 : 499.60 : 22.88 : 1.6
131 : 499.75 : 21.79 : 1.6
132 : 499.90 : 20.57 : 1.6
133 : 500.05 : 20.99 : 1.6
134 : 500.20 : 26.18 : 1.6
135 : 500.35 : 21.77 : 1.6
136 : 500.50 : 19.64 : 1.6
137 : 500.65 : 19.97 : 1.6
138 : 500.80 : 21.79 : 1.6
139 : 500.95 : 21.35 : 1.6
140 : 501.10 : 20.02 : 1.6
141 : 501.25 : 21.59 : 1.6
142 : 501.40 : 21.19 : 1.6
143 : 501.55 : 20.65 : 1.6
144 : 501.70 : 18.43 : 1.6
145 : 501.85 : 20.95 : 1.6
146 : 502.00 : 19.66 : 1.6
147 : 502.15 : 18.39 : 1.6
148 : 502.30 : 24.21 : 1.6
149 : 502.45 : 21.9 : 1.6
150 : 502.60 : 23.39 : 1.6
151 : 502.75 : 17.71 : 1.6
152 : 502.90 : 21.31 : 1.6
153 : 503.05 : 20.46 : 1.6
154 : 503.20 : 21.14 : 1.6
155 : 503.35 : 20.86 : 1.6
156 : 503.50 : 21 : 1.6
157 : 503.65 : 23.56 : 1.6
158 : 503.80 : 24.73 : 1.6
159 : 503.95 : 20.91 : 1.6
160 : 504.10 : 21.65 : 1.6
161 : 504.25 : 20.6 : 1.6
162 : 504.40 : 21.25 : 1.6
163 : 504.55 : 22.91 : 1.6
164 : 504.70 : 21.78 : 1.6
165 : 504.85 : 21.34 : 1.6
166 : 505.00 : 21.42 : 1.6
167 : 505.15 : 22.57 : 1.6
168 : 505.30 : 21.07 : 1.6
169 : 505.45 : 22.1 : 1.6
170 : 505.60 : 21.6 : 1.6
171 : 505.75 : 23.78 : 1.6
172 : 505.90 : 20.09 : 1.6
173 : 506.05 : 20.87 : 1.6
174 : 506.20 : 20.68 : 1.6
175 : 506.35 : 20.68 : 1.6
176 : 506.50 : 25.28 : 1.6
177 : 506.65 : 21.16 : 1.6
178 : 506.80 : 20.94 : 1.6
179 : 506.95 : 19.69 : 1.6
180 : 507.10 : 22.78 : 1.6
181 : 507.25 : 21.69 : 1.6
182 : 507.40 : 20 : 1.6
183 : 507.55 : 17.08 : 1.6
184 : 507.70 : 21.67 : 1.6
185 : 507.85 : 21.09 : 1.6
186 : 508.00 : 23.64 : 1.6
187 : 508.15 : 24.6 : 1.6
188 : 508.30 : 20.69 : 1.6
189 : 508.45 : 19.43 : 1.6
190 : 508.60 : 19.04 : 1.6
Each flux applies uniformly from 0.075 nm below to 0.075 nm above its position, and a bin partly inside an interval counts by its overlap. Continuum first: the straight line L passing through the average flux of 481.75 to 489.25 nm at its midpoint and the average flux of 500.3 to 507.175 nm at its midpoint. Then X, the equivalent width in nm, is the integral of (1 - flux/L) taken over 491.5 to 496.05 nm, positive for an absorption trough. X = -0.40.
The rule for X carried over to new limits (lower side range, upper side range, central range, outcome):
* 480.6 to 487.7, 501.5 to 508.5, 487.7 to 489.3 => -0.04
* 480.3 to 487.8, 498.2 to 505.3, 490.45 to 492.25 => -0.16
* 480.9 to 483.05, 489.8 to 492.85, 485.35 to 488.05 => 0.77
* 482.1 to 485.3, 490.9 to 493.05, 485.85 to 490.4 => 0.60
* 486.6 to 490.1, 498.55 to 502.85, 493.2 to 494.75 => -0.08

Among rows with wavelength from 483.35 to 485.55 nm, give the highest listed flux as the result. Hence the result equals 22.82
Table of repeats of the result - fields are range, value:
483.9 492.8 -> 24.71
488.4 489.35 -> 23.09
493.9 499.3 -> 23.89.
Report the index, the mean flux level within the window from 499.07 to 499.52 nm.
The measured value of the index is 20.4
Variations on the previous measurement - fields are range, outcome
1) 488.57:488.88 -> 22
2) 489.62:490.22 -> 22.9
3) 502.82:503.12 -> 20.8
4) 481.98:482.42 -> 24.2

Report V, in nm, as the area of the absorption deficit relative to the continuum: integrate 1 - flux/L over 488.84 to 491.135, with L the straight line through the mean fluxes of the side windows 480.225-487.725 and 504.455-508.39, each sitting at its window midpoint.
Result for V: -0.21 nm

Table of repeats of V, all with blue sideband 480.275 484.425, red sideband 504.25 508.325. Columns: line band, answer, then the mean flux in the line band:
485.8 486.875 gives 0.49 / 12.2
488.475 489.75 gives 0.05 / 21.4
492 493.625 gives 0.02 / 21.9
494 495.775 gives 0.01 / 21.9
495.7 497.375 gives -0.02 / 22.3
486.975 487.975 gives 0.10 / 20.1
